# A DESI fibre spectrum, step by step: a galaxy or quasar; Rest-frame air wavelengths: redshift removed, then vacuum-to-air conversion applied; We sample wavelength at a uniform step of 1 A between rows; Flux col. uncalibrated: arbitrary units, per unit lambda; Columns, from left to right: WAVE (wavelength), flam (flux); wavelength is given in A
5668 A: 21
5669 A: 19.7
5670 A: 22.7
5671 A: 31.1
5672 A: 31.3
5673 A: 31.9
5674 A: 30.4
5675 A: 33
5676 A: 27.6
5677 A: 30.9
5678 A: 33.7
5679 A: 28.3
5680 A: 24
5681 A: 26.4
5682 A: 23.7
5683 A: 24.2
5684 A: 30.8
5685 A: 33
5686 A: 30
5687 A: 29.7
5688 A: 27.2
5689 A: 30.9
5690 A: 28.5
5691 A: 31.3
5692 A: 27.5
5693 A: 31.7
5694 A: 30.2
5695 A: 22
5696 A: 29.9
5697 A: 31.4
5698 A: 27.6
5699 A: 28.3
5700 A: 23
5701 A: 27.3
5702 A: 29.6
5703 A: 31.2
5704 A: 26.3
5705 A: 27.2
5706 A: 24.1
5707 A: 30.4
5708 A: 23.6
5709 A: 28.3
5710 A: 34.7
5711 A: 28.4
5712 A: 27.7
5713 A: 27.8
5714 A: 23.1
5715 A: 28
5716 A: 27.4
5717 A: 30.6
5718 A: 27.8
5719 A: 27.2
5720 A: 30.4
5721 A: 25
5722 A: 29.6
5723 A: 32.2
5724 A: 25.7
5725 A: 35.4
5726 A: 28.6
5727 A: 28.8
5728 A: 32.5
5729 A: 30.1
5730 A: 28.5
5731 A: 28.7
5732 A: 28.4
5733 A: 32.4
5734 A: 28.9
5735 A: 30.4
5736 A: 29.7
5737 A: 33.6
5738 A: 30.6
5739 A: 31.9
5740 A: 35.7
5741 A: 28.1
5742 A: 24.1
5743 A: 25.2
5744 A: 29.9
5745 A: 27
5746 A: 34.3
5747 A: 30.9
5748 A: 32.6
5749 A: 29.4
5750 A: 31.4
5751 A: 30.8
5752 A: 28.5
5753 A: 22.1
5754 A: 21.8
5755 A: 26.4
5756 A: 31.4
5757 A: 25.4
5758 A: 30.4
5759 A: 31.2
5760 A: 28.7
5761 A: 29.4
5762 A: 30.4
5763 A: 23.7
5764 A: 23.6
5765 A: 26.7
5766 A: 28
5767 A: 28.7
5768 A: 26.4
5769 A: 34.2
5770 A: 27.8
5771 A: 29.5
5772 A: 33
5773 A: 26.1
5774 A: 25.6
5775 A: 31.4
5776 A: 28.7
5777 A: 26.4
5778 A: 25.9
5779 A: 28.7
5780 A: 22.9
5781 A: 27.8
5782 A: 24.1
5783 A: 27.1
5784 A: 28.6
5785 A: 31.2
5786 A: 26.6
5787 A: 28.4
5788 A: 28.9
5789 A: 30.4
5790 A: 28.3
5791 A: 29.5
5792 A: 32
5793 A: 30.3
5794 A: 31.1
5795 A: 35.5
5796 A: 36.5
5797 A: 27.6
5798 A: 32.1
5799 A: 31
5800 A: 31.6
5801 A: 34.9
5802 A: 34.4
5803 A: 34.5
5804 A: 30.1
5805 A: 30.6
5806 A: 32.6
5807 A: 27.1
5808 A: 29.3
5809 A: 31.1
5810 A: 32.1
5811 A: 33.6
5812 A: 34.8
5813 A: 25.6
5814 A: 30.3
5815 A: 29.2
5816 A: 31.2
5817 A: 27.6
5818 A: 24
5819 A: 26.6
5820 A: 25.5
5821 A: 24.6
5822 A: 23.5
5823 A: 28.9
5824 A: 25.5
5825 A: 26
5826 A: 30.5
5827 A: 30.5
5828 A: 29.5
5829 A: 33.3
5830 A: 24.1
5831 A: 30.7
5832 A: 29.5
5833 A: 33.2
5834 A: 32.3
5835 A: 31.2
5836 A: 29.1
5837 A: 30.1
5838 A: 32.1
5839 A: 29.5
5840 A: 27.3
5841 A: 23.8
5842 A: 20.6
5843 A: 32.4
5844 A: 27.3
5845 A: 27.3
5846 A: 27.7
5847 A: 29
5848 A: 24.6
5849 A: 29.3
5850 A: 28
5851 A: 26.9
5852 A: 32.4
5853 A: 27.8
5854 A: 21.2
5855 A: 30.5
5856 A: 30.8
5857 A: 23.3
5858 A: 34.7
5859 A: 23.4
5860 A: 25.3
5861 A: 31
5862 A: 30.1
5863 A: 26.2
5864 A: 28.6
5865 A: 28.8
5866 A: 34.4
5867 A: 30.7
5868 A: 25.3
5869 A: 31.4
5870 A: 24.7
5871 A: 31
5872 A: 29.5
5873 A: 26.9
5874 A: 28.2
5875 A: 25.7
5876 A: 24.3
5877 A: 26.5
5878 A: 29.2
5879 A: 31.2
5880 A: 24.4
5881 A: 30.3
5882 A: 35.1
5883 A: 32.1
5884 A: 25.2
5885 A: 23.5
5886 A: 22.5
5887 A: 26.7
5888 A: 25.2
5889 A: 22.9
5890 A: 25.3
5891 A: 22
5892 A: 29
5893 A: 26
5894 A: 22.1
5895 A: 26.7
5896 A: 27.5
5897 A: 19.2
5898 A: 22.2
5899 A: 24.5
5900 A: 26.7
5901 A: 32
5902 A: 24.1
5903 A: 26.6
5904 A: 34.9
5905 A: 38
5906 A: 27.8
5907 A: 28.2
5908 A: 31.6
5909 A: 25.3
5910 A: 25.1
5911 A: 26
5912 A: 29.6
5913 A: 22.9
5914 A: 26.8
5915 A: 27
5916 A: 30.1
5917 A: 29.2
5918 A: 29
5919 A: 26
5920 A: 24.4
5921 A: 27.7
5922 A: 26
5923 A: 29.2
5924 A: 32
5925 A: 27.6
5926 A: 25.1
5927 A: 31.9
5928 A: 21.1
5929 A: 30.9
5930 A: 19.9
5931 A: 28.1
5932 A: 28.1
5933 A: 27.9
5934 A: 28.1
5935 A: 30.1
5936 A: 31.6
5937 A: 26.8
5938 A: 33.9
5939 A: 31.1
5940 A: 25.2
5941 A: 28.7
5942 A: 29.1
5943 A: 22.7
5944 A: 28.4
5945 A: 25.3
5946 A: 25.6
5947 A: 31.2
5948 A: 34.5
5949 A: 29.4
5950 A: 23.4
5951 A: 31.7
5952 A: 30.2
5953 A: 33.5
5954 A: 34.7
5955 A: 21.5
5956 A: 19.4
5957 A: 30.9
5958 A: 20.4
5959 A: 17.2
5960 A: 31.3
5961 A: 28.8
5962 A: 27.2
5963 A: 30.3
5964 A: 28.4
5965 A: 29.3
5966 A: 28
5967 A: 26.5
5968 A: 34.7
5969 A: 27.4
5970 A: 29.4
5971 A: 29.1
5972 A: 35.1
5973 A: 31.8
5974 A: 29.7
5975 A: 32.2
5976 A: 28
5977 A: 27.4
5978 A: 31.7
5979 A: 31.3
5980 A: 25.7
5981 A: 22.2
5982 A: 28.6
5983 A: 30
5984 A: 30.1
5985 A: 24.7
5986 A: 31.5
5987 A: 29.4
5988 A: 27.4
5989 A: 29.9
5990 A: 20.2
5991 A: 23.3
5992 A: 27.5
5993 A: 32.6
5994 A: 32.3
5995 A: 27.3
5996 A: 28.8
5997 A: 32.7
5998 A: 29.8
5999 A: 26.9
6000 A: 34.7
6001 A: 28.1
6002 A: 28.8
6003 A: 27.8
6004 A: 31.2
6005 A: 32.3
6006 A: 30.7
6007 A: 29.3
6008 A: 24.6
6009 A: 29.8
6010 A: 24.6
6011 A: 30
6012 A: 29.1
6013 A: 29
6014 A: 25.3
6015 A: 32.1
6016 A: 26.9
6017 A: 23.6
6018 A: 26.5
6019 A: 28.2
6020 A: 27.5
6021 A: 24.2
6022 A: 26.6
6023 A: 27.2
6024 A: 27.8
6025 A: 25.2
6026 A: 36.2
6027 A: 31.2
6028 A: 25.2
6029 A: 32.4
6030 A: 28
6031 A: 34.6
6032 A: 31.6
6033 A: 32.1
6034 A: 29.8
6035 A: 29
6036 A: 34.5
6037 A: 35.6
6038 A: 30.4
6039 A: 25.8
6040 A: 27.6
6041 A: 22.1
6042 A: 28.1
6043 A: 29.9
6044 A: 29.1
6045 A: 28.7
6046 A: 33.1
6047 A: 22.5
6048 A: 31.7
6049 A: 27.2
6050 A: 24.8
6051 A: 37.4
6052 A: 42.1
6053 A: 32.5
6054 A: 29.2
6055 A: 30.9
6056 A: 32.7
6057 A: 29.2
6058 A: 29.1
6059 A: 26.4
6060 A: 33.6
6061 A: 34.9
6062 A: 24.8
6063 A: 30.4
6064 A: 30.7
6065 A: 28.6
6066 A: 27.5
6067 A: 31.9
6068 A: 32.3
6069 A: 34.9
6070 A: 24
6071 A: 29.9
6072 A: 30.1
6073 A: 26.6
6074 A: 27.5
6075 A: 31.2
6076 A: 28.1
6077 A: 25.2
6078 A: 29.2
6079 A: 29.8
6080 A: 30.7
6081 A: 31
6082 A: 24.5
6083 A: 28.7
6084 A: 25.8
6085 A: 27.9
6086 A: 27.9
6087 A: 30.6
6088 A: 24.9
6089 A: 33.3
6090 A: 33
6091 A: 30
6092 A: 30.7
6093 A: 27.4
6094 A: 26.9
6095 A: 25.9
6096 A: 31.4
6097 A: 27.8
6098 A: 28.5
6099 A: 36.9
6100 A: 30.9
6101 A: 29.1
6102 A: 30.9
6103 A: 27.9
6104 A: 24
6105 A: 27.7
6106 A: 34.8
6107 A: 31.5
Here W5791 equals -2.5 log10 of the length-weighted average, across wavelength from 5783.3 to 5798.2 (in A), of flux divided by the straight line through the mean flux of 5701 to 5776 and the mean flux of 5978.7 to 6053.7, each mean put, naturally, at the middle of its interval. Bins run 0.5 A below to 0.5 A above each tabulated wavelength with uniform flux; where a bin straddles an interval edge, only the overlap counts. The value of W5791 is -0.06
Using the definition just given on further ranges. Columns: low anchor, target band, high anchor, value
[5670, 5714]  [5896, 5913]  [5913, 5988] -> 0.032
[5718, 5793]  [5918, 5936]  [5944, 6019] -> 0.044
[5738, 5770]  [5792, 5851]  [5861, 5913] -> -0.055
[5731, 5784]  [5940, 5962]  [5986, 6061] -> 0.063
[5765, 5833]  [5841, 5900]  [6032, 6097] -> 0.085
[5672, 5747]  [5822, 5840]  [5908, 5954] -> -0.039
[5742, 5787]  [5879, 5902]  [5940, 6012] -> 0.094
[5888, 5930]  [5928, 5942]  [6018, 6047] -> -0.032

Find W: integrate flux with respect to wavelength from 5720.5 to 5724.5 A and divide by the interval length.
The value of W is 28.1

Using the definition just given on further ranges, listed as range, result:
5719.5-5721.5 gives 27.7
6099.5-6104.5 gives 28.6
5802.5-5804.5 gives 32.3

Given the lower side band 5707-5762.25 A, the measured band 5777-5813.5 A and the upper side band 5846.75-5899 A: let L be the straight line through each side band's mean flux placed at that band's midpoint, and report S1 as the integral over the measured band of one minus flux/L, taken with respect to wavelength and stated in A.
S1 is -2.4 A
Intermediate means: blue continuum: 29.1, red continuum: 27.2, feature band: 30.1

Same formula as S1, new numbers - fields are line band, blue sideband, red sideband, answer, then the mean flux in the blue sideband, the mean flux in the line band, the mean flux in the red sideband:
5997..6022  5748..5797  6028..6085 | 1.0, 28.6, 28.4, 29.8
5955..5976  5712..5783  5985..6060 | 0.7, 28.7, 28.2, 29.2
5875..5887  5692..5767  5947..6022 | 0.4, 28.7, 27.5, 28.5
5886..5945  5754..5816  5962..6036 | 3.9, 29.4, 27.2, 29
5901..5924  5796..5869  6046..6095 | 0.9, 29.1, 28.2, 29.6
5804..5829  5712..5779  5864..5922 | -0.7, 28.8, 28.9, 27.4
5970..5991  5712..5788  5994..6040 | 0.3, 28.7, 28.7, 29.2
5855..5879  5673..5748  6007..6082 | 0.6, 29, 28.4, 29.3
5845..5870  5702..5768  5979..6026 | 0.2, 28.8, 28.3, 28.2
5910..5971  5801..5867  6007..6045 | 2.0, 28.9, 27.9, 28.7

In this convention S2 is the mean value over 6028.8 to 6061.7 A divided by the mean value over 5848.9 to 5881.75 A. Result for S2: 1.08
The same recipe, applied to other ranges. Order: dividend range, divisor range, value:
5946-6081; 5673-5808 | 1.00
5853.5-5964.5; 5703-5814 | 0.94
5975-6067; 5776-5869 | 1.00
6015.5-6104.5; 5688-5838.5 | 1.01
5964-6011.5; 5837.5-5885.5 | 1.03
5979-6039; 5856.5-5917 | 1.05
